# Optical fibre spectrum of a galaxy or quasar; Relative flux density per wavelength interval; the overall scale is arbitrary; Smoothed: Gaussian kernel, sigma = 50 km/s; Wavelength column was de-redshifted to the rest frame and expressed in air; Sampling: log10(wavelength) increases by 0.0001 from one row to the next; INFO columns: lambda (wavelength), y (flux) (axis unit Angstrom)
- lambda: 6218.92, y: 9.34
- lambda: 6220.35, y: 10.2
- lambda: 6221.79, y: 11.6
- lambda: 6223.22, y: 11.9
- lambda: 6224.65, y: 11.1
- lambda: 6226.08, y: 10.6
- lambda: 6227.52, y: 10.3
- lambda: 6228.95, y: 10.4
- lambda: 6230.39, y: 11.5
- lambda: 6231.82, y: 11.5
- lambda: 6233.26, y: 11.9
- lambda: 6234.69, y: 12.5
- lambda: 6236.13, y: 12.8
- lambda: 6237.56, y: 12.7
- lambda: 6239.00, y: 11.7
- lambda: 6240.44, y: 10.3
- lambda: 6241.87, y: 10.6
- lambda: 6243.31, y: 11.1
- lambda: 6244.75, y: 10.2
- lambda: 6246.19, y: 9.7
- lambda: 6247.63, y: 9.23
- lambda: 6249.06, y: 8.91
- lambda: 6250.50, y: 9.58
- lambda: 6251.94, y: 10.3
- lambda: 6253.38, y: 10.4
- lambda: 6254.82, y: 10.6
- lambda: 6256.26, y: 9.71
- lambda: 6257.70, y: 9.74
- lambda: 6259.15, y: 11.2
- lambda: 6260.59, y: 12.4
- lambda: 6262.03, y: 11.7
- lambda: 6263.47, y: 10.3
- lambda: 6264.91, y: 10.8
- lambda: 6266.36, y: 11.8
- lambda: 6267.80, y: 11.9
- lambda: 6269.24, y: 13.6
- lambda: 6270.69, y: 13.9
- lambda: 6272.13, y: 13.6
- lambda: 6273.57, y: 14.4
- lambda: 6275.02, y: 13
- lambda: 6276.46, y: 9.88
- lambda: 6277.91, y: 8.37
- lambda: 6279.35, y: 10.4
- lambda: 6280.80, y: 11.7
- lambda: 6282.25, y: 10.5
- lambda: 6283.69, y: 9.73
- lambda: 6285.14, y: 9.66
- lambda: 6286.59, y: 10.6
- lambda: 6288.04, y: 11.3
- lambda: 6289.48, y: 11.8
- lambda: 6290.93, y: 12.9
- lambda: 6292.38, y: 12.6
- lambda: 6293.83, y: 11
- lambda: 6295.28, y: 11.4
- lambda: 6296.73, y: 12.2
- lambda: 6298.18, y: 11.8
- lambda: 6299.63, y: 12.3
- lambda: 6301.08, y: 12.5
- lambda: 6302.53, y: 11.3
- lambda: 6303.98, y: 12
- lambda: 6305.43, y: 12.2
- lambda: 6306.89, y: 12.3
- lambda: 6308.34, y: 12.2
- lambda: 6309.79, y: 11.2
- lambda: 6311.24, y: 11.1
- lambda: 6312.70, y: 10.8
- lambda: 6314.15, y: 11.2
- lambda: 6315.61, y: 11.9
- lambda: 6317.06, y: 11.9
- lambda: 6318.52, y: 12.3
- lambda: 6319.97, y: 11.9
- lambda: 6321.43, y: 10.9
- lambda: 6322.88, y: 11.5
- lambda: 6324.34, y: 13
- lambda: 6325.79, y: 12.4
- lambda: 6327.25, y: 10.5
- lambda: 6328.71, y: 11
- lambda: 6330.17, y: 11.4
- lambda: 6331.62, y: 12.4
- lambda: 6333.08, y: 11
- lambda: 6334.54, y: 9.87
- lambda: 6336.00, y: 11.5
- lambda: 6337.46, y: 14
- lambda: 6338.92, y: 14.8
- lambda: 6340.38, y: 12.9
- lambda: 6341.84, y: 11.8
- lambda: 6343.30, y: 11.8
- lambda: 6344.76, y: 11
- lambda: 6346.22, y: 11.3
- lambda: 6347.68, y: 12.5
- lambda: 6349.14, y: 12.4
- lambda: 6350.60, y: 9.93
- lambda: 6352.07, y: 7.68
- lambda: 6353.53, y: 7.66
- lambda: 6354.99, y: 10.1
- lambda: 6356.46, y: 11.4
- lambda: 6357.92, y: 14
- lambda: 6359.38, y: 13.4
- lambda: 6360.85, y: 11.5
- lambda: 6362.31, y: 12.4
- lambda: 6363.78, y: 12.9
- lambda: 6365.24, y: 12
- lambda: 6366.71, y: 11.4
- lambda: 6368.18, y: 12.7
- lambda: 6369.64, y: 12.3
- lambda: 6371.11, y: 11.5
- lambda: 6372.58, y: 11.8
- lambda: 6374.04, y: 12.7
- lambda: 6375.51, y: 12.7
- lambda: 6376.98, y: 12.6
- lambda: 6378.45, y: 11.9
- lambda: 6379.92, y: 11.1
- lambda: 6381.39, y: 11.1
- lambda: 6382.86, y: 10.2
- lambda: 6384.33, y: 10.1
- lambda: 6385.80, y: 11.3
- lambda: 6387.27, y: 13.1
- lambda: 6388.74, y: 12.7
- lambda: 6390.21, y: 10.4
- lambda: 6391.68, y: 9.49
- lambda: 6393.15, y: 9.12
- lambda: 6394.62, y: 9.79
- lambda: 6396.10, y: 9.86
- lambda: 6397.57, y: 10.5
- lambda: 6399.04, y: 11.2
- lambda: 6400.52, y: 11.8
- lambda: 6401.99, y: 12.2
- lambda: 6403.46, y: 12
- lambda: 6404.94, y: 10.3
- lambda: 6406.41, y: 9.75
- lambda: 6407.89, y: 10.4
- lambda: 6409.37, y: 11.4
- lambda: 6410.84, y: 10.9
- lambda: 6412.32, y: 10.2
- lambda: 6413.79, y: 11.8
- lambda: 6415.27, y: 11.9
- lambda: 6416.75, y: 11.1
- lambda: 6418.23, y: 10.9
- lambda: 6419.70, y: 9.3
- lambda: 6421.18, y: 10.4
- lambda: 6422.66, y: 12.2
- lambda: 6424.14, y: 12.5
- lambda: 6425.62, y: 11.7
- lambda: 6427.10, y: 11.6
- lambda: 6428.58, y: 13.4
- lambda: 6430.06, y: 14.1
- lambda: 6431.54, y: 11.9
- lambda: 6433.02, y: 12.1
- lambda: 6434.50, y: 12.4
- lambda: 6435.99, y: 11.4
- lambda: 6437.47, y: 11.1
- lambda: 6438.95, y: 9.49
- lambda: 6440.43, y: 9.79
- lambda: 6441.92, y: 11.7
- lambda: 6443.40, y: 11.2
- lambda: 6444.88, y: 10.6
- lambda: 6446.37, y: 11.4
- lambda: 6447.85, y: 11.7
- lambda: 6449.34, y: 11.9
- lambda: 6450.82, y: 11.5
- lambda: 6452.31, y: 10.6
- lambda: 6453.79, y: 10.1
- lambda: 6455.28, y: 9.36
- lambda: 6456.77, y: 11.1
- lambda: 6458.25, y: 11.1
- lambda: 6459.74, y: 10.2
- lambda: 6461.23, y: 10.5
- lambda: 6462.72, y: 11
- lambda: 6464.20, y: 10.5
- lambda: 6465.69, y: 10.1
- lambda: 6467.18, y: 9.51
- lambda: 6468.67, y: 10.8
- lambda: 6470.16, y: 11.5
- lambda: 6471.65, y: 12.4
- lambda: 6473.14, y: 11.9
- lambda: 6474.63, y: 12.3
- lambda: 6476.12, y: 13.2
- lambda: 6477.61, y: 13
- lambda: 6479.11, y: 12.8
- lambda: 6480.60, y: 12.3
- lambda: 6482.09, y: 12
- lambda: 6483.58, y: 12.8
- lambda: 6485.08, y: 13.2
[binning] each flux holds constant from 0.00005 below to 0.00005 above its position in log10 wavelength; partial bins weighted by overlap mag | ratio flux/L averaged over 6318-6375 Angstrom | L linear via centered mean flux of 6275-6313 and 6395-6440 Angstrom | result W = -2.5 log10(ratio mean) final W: -0.04 mag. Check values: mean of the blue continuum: 11.3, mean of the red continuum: 11.3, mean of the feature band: 11.7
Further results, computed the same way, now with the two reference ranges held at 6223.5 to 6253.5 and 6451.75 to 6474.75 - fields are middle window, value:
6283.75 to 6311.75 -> -0.08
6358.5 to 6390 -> -0.11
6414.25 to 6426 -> -0.04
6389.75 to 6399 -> 0.09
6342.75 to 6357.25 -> 0.02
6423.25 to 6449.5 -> -0.08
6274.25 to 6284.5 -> 0.03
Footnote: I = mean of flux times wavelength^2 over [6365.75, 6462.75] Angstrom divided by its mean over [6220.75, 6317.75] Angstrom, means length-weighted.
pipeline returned 1.04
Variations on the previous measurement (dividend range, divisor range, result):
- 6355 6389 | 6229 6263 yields 1.15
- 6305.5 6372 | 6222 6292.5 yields 1.07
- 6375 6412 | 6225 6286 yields 1.04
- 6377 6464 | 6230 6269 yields 1.07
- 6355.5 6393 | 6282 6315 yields 1.05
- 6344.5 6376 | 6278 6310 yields 1.03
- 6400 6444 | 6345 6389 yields 1.00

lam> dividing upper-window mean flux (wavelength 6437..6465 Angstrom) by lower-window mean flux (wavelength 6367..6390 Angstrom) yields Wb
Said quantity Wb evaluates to 0.91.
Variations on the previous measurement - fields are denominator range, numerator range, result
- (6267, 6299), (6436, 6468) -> 0.92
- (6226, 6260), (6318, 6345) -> 1.11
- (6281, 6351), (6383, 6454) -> 0.96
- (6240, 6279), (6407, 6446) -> 1.03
